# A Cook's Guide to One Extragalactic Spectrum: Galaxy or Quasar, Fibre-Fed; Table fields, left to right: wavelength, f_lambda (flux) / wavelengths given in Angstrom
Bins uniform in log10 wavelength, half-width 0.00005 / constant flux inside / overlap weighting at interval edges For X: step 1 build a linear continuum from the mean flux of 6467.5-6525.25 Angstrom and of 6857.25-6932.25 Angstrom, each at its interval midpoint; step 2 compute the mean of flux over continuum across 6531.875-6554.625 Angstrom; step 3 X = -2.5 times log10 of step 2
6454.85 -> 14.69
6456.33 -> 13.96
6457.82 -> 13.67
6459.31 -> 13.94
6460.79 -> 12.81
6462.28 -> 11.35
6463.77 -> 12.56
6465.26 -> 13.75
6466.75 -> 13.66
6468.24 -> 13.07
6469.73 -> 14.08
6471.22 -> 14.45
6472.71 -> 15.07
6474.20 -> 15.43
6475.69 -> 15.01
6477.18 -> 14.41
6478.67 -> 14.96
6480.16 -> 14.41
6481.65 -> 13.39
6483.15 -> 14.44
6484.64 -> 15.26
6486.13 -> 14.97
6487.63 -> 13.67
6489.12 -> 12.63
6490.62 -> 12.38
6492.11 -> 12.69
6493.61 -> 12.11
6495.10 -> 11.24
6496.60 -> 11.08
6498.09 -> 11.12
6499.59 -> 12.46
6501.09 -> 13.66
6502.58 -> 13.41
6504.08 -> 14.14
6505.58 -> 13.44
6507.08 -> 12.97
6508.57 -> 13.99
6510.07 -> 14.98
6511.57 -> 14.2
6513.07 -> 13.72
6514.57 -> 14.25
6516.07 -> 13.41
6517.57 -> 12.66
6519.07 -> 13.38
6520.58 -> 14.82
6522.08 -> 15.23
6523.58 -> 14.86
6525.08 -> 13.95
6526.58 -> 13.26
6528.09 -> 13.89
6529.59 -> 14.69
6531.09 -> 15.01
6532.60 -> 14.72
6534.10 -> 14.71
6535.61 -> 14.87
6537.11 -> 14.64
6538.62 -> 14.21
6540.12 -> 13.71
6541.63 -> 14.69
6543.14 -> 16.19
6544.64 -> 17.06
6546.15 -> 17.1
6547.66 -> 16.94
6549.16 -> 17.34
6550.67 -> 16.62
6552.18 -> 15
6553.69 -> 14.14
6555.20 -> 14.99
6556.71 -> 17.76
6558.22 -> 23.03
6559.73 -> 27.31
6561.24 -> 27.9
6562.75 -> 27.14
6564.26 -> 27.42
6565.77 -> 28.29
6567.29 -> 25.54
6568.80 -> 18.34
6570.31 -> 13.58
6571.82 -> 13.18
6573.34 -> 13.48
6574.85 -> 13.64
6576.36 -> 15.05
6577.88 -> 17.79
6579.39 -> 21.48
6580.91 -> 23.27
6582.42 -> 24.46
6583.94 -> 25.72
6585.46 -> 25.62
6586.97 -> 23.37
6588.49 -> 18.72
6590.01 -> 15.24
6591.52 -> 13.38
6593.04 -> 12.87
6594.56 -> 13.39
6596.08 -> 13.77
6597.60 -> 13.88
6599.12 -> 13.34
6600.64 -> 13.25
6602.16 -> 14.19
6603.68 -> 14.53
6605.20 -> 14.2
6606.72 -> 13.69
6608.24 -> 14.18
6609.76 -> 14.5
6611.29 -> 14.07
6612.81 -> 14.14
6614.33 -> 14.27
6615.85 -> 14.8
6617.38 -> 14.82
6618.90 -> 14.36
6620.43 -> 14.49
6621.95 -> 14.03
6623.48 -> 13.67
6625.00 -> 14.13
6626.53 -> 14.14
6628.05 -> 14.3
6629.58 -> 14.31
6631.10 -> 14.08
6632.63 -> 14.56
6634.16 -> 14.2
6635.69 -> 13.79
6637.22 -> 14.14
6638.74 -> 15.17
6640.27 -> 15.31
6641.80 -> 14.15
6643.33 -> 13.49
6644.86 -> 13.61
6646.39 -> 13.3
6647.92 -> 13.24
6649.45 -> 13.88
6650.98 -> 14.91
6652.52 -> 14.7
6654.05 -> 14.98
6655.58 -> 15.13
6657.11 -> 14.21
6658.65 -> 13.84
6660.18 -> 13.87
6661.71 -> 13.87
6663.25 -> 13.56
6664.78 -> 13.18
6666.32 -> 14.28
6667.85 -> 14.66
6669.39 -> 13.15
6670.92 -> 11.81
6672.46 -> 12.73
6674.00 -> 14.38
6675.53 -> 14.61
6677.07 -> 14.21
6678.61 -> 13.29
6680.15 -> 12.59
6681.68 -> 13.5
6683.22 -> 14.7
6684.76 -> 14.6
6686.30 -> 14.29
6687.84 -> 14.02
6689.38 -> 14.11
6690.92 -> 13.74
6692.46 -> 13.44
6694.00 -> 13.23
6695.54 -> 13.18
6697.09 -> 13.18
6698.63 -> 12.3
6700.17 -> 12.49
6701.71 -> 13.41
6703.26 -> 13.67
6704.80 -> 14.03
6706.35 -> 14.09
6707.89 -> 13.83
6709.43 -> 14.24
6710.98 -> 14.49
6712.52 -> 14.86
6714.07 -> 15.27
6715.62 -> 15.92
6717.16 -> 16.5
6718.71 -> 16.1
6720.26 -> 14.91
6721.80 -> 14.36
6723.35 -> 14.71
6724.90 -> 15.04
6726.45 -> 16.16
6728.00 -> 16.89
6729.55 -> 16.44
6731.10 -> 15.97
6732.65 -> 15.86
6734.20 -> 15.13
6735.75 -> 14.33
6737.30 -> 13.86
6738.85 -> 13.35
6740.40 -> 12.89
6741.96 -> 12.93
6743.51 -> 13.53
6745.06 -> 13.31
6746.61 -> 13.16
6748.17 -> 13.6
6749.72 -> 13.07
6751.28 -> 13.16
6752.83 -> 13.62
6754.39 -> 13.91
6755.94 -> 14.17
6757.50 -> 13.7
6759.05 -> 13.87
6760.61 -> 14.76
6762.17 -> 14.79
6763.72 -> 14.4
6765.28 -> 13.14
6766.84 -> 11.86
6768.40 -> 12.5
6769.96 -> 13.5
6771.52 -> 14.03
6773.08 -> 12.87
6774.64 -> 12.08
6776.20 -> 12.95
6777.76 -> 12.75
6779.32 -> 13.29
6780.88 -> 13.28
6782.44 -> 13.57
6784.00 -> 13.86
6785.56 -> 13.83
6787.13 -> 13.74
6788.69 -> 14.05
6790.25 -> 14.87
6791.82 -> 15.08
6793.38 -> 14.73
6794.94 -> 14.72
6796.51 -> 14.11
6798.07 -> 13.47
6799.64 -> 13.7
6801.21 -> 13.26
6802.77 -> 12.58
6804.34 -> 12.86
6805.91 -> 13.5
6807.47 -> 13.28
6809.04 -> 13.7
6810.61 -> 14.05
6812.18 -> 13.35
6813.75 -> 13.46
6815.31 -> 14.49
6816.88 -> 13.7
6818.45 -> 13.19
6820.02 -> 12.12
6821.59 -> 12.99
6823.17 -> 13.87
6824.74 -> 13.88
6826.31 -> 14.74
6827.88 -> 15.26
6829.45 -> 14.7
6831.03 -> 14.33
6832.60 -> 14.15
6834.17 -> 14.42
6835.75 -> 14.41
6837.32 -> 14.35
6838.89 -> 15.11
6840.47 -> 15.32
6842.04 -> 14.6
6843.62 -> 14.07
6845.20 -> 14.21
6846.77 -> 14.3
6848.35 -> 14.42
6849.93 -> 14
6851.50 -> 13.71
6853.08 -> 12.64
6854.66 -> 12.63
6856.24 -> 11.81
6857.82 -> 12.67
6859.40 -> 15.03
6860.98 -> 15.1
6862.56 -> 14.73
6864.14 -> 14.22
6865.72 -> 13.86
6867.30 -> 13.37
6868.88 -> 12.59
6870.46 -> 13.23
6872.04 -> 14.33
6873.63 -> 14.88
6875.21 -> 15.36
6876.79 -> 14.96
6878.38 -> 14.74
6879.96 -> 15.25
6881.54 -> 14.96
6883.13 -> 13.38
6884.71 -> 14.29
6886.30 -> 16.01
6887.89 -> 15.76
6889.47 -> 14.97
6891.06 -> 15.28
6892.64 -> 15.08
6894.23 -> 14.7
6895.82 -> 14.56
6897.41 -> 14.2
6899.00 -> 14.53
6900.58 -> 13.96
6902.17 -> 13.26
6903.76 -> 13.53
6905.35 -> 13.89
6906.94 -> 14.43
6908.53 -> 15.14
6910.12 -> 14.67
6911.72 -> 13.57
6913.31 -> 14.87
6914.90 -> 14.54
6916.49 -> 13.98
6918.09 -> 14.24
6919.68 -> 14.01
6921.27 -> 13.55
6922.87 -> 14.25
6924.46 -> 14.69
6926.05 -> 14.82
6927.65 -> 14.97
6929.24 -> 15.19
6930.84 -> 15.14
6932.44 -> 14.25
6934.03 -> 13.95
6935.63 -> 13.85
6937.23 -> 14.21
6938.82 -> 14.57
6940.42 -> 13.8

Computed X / -0.123 mag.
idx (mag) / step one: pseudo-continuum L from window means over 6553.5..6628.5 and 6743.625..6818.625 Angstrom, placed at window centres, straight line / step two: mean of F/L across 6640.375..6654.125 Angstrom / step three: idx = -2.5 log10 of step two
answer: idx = 0.16 mag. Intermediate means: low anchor 17.4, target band 14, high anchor 13.6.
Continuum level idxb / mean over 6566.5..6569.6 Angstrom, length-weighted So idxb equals 21.8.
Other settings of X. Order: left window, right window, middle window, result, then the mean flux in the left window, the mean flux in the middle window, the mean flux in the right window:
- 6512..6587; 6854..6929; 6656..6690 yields 0.188 mag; 17.6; 13.8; 14.3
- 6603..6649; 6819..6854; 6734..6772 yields 0.045 mag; 14.2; 13.6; 14.1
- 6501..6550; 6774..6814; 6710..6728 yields -0.109 mag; 14.6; 15.4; 13.6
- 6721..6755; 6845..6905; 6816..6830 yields 0.035 mag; 14.3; 13.8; 14.2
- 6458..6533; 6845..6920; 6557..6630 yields -0.248 mag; 13.7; 17.4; 14.2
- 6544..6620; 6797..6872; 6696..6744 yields 0.073 mag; 17.6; 14.5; 13.8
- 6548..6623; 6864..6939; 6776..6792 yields 0.136 mag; 17.5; 13.7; 14.4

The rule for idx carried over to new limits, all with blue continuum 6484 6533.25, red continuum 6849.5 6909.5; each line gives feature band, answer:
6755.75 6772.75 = 0.030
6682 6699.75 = 0.018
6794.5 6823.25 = 0.051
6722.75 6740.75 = -0.084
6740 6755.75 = 0.051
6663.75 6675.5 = 0.026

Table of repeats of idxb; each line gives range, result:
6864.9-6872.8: 13.5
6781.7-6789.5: 13.8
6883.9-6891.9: 15.3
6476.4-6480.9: 14.6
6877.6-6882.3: 15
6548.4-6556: 15.6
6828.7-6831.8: 14.5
